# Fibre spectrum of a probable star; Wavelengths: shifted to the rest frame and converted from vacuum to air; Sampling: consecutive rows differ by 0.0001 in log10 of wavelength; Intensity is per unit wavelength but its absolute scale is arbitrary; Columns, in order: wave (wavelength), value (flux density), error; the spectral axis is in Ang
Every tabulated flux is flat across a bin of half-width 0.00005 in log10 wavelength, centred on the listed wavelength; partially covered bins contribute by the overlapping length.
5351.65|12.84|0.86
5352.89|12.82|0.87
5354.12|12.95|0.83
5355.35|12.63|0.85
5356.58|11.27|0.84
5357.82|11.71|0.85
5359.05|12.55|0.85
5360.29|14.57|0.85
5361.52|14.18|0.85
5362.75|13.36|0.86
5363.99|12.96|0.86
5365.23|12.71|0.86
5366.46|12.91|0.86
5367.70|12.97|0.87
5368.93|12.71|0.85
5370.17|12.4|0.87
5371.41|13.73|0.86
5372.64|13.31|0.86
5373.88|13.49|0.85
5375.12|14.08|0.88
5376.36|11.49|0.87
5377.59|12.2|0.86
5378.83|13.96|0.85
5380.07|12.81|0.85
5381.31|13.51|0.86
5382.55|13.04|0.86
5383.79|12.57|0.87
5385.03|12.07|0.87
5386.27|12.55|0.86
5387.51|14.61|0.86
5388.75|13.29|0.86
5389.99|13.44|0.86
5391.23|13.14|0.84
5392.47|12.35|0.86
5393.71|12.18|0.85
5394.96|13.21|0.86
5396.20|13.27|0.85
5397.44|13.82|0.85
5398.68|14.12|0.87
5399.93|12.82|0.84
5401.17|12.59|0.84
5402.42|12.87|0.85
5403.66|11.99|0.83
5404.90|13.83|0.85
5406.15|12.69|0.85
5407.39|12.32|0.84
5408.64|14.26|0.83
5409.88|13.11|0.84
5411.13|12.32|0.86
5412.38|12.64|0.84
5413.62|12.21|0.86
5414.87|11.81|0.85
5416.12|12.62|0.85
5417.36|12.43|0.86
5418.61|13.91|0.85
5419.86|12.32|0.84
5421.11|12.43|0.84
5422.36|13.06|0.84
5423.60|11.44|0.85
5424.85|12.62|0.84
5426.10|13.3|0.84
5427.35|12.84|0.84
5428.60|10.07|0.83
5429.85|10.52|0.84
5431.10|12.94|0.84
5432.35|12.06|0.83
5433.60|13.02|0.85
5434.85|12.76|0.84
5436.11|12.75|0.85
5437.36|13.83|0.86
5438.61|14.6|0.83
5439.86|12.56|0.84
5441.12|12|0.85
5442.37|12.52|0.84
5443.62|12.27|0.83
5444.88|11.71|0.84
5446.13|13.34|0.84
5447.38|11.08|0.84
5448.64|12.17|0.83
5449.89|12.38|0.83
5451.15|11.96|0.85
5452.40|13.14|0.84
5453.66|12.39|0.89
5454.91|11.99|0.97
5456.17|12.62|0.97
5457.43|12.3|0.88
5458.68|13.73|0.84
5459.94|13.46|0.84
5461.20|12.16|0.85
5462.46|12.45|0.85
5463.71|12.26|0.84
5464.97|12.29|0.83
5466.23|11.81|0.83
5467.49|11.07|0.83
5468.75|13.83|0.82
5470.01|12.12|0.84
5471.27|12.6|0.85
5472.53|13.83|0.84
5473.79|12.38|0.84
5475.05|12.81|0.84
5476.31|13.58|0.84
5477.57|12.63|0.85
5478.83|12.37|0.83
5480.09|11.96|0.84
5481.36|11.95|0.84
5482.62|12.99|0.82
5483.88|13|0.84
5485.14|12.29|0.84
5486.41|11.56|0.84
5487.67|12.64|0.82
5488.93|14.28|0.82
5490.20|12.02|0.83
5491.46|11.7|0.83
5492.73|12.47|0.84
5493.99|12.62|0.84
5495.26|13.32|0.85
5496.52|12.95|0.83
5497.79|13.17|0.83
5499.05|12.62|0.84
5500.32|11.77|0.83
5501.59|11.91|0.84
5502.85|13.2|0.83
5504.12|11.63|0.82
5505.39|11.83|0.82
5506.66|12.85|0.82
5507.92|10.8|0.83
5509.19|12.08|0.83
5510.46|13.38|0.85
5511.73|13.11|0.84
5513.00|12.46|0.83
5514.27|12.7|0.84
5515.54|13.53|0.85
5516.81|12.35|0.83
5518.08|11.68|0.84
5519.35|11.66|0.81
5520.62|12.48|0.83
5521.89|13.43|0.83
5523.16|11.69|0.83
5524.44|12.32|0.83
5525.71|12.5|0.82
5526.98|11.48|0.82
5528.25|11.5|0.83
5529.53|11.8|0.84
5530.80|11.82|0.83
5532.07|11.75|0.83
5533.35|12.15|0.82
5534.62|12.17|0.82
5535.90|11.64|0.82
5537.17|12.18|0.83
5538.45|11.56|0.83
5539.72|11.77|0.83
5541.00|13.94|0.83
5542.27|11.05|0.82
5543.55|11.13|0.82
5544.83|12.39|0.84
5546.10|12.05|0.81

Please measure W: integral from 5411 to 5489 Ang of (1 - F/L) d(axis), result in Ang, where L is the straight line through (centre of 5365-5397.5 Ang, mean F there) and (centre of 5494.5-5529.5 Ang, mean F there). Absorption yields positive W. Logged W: 1.03 Ang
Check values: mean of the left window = 13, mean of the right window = 12.4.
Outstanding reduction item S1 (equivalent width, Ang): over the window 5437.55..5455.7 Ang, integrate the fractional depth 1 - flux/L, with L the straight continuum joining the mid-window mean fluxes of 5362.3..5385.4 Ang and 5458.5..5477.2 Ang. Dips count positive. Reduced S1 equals 0.4 Ang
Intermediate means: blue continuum 13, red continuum 12.7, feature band 12.5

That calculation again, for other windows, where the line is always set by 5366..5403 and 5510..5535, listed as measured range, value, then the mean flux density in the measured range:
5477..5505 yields -0.1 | 12.5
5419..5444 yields 0.5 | 12.5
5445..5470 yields 0.4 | 12.4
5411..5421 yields 0.3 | 12.5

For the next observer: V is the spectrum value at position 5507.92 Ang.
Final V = 10.8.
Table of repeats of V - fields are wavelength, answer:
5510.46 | 13.38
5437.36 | 13.83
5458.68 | 13.73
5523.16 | 11.69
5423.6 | 11.44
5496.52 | 12.95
